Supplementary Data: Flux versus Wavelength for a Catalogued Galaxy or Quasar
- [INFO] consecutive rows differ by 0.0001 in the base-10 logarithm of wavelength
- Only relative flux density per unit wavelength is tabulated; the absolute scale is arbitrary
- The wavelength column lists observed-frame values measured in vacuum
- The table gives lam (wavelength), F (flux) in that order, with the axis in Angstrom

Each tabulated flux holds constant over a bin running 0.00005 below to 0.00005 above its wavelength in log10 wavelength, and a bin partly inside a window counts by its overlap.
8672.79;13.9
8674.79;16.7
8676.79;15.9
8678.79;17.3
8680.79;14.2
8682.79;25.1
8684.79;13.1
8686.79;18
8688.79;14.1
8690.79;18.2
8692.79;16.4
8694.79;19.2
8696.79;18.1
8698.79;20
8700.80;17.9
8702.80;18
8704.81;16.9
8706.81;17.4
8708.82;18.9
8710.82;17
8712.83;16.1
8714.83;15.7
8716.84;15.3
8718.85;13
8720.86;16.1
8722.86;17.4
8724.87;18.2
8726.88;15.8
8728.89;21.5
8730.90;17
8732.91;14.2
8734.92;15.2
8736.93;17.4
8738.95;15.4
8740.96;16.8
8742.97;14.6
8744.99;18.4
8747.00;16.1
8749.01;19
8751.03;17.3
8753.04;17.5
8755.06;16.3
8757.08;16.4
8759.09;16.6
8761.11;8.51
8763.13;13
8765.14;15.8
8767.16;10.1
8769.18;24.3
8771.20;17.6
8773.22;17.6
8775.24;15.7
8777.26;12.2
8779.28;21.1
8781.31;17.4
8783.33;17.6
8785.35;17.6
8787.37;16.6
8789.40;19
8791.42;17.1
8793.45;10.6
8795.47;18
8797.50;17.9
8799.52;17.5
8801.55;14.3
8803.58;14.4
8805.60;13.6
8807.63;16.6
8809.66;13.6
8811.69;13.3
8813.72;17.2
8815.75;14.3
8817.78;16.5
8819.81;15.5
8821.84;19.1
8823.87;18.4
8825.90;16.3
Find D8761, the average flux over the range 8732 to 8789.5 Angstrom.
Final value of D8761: 16.4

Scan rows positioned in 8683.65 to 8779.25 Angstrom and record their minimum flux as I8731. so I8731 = 8.51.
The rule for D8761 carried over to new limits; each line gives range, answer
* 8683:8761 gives 16.8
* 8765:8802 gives 16.8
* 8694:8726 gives 17.2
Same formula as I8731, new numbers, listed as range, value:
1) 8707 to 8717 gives 15.3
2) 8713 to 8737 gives 13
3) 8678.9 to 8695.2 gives 13.1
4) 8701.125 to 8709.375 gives 16.9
